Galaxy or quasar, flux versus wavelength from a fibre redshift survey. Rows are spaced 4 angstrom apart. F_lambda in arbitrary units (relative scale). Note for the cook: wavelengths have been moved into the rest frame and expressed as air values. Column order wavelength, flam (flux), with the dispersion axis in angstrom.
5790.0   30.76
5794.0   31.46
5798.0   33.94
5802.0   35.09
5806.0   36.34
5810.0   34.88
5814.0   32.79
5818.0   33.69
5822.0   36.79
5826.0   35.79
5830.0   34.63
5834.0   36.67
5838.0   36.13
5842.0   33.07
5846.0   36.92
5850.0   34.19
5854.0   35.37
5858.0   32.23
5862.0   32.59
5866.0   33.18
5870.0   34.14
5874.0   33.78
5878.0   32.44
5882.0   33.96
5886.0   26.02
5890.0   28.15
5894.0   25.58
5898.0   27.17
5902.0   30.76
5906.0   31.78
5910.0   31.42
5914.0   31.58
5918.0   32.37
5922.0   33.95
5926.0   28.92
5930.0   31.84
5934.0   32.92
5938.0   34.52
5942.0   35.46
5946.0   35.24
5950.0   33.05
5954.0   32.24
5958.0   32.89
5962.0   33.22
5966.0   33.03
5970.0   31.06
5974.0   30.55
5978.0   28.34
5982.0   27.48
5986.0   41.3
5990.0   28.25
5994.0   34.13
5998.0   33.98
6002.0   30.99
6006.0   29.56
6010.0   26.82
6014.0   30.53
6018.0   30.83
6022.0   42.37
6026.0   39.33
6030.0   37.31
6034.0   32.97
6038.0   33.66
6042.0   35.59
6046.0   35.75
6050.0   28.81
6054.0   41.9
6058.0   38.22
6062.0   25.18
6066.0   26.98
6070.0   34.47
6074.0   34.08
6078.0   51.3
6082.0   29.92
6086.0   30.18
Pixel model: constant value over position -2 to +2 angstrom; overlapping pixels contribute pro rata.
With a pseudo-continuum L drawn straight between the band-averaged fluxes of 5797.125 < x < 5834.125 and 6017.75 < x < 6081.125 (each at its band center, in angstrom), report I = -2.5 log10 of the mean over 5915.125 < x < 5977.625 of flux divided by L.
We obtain 0.09 mag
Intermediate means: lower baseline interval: 35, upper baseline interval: 35.6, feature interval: 32.6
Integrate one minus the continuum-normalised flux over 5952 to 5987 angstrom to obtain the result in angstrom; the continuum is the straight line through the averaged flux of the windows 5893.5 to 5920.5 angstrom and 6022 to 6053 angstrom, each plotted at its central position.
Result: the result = 0.9 angstrom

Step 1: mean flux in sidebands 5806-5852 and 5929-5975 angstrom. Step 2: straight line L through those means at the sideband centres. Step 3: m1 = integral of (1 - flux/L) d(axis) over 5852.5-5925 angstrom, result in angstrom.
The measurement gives 5.77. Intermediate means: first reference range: 35.1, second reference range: 33.1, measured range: 31.4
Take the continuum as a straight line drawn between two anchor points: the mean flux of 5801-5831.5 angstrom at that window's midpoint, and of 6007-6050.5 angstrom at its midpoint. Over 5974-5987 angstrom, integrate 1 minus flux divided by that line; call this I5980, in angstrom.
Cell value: 1.1 angstrom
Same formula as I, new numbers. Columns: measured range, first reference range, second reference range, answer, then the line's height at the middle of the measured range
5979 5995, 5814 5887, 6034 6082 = 0.07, 34.5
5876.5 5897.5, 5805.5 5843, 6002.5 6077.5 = 0.20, 34.7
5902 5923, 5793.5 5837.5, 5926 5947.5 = 0.06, 33.8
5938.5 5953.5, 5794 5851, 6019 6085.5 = 0.02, 35.1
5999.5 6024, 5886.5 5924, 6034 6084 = 0.04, 33.2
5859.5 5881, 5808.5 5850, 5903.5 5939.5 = 0.02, 33.8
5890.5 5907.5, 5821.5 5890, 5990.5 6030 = 0.17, 33.6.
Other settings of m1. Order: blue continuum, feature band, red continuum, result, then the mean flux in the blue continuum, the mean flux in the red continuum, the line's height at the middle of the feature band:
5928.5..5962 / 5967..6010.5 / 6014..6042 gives 4.2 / 33.5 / 35.6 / 34.6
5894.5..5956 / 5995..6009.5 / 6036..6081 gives 1.1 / 32.1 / 35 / 33.7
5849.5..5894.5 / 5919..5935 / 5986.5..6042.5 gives 0.3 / 31.9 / 33.5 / 32.5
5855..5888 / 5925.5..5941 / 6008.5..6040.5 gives 0.3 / 32.4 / 34.4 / 33.2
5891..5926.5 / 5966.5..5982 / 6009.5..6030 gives 1.4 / 30.4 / 34.8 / 33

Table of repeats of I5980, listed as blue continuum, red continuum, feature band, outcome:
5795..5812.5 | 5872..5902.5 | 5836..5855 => -1.7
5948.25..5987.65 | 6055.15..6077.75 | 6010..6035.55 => -1.5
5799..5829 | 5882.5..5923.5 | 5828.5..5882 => -2.6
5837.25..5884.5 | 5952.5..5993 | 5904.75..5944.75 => 0.2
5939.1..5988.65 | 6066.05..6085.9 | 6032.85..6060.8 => -0.1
